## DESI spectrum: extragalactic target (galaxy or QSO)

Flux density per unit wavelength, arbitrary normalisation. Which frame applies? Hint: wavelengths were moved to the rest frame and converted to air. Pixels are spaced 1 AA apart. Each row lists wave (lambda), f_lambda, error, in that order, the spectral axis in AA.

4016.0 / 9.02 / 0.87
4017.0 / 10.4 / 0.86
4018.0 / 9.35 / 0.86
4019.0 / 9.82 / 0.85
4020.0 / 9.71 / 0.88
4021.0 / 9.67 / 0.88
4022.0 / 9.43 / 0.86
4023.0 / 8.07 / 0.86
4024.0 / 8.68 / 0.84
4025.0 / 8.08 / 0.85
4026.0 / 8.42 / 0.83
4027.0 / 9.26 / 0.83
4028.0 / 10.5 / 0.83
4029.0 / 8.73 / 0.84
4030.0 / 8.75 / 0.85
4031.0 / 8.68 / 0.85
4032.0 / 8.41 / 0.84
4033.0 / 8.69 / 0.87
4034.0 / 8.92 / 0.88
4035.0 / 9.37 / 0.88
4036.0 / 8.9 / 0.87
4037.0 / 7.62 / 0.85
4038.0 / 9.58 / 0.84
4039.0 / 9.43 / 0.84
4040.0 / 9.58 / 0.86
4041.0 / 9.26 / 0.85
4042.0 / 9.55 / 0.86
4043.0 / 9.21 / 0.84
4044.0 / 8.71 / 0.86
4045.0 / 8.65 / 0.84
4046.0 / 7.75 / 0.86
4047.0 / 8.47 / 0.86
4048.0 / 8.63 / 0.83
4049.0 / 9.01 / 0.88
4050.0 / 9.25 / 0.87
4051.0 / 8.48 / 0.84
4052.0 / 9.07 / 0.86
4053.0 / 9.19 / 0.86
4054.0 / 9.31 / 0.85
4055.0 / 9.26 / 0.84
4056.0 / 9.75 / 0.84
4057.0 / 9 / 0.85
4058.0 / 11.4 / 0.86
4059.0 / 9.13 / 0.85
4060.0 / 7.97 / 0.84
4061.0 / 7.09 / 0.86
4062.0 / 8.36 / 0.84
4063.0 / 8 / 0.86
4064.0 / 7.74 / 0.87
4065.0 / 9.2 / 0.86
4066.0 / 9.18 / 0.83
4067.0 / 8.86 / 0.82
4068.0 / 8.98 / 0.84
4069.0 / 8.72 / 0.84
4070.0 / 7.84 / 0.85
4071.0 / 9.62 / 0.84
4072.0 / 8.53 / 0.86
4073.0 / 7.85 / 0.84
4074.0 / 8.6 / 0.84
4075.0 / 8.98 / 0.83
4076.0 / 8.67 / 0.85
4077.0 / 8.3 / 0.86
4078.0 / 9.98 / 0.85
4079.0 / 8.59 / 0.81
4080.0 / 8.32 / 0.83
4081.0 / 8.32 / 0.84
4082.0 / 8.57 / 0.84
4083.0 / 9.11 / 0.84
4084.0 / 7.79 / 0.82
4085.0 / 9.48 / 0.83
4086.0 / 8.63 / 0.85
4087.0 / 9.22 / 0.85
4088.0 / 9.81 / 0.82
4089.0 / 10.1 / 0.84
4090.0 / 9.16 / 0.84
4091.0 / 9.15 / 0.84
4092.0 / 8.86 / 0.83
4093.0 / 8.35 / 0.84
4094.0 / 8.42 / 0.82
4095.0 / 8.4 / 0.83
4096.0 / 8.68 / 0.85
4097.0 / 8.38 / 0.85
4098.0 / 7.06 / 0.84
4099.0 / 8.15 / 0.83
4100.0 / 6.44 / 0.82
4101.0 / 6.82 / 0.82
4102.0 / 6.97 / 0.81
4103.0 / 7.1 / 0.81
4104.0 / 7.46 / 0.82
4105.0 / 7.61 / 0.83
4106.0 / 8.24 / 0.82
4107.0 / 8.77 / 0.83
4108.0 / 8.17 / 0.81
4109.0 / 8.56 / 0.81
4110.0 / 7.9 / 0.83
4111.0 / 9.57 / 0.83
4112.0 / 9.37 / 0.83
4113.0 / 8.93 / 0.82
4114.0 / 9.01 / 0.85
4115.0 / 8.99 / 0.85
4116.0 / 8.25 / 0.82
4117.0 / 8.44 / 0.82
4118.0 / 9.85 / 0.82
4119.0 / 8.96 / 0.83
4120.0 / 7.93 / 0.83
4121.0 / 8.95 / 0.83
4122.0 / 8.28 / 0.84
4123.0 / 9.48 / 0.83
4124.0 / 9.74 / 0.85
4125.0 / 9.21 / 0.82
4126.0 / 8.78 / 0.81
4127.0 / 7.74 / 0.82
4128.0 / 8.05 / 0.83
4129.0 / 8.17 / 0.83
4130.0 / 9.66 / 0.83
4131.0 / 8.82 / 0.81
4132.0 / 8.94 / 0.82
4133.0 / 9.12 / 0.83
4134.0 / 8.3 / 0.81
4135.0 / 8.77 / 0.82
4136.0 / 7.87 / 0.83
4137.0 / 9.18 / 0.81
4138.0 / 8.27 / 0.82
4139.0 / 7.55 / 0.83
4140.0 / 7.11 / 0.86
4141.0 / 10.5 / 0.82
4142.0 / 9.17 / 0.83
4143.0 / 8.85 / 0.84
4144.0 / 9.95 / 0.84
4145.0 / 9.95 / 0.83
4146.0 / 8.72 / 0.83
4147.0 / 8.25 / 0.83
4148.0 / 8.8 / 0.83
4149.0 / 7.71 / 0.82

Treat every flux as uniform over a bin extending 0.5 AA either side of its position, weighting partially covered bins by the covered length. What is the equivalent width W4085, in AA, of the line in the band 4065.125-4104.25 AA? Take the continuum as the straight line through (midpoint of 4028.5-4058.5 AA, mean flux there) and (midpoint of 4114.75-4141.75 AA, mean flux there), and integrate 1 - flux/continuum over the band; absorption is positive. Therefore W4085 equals 1.6 AA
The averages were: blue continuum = 9.02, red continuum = 8.7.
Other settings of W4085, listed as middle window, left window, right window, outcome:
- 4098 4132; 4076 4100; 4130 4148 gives 1.27 AA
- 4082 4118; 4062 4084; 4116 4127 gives 1.27 AA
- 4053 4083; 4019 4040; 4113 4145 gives 0.45 AA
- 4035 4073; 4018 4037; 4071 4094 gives 0.20 AA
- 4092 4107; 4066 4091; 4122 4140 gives 1.66 AA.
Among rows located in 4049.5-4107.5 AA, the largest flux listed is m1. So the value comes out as 11.4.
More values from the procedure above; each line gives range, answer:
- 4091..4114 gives 9.57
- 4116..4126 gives 9.85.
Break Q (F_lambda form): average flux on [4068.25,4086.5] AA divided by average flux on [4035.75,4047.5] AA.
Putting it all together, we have 1.0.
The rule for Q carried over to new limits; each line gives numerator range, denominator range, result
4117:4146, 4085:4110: 1.06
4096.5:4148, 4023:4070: 0.96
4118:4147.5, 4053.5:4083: 1.00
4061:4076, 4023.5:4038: 0.97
